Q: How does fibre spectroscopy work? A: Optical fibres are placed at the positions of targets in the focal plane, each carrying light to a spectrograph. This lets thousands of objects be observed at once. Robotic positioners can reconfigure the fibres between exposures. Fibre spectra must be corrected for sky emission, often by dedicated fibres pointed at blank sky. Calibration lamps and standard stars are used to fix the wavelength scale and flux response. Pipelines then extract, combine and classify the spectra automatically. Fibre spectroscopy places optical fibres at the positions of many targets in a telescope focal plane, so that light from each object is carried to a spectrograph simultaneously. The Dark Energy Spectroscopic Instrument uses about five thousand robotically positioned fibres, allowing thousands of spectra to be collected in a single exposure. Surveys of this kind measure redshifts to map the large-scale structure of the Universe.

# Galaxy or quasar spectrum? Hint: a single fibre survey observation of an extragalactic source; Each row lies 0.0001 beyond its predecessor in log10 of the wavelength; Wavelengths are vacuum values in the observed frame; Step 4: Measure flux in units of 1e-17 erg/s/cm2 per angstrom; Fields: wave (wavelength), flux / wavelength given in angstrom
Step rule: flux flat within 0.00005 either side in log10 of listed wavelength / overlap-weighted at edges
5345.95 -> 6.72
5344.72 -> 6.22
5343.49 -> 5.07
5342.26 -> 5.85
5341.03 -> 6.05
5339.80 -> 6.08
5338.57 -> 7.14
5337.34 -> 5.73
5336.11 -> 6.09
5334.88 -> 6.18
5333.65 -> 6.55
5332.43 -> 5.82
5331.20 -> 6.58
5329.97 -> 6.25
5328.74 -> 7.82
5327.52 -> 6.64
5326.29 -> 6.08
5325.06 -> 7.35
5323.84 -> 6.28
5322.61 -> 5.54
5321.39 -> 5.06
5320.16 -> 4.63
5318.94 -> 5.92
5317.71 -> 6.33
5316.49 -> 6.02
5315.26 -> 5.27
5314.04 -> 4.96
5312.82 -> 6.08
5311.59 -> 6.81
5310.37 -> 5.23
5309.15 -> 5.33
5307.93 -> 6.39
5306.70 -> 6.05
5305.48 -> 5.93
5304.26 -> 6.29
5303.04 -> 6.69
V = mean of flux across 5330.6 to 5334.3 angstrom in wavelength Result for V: 6.32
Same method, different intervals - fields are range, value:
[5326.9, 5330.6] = 6.9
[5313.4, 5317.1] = 5.43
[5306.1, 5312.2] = 5.96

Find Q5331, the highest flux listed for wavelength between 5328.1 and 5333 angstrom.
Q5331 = 7.82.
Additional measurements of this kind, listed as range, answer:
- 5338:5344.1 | 7.14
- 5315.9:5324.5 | 6.33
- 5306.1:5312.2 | 6.81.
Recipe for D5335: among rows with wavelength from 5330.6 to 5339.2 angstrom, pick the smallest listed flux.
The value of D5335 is 5.73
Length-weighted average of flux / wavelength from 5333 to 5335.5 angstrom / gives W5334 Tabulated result 6.37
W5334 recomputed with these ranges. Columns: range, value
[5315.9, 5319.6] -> 6.08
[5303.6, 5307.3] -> 6.11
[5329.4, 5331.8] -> 6.41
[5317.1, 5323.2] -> 5.5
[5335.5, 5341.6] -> 6.22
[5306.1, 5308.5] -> 6.2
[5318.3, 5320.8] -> 5.27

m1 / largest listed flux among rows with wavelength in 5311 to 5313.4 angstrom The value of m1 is 6.81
